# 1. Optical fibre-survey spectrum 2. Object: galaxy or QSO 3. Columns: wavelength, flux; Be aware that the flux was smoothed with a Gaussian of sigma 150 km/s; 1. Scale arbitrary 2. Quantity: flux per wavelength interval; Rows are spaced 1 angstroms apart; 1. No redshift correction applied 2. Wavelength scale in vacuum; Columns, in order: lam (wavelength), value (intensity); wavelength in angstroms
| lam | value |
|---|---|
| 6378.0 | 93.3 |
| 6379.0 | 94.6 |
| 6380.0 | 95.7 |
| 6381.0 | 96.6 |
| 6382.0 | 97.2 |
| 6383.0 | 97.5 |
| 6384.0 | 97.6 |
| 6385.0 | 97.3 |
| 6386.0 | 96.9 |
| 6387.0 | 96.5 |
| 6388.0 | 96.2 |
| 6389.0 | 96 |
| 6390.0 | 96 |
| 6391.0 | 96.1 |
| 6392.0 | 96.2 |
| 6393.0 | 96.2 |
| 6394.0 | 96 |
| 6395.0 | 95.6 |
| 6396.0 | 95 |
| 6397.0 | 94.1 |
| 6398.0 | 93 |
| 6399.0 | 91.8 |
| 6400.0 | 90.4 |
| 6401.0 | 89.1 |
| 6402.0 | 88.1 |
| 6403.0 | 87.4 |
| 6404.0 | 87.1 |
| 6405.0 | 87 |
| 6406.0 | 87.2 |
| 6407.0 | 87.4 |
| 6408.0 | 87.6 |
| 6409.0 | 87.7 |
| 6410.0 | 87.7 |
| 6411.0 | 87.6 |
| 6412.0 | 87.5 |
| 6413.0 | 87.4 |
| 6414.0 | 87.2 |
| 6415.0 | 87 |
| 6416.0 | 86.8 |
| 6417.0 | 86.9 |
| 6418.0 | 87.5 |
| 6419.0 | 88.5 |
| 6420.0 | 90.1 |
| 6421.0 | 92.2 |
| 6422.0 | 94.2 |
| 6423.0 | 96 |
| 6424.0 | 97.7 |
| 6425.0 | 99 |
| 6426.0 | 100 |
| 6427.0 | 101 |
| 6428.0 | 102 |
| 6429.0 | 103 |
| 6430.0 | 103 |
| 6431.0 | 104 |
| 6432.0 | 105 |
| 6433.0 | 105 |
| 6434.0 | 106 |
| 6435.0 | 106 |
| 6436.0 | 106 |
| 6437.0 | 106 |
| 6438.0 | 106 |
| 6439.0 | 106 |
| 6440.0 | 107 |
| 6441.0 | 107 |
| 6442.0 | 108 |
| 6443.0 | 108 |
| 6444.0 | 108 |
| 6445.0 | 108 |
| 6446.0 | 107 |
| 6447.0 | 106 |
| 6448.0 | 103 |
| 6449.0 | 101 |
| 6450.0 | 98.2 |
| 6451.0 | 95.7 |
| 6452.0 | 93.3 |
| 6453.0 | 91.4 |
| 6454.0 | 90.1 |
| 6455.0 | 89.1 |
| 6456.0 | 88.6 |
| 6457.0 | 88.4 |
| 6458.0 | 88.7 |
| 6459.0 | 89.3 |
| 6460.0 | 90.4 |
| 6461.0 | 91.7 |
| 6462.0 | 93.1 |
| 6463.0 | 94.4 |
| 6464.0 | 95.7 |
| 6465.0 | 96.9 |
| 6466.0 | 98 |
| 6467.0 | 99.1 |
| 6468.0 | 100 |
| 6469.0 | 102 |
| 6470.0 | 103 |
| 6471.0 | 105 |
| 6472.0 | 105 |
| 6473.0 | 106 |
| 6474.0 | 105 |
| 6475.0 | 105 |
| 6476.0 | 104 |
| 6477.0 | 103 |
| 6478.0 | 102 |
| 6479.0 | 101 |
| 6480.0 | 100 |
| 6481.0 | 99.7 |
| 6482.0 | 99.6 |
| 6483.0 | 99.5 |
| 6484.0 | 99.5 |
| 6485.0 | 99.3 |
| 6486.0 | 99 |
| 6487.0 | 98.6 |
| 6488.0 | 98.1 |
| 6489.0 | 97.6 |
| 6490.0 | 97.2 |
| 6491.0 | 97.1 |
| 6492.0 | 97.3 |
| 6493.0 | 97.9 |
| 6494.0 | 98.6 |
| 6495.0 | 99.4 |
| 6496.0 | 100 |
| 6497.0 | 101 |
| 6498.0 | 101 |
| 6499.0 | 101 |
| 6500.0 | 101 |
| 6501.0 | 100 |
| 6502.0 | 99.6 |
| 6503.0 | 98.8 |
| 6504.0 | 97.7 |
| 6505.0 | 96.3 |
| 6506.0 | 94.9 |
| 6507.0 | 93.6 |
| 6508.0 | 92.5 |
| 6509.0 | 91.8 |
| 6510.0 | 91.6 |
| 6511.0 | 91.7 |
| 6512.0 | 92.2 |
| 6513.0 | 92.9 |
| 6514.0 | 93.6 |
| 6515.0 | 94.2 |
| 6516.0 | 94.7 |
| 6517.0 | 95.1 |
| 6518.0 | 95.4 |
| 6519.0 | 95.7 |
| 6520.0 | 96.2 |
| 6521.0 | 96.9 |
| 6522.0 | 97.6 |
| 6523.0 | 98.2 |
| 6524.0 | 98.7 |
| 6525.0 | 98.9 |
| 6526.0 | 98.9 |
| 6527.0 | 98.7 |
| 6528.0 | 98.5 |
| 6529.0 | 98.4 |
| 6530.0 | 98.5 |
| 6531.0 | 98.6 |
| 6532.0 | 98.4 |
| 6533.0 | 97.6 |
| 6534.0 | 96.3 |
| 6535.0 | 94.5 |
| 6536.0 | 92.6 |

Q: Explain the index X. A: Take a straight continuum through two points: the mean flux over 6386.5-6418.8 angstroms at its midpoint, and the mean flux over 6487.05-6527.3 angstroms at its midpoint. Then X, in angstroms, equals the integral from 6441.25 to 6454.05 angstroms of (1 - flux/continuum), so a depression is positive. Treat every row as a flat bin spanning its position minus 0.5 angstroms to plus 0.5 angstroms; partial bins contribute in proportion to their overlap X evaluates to -1.2 angstroms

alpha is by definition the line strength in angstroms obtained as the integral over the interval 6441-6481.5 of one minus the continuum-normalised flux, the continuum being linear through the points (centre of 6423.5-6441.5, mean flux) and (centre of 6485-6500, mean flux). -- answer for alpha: 0.9 angstroms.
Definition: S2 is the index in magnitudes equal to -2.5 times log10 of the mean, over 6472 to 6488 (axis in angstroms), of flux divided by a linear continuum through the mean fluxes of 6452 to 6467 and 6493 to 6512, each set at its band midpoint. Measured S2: -0.08 mag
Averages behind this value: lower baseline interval 92.1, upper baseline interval 97.1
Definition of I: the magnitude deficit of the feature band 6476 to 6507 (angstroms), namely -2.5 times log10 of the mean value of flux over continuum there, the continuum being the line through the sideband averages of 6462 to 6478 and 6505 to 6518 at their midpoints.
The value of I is -0.02 mag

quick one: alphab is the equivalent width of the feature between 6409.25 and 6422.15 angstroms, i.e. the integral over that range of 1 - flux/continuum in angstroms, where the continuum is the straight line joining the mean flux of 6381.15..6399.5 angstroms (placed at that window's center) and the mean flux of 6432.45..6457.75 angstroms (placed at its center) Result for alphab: 1.32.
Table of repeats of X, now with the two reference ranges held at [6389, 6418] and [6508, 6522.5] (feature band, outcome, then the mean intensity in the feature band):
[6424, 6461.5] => -3.6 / 100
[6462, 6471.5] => -0.7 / 99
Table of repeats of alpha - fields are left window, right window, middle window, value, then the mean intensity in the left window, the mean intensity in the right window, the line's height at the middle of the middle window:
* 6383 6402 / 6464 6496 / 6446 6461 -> 0.7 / 94.9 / 100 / 98.7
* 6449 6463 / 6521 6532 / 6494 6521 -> 0.1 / 91.8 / 98.4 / 96.6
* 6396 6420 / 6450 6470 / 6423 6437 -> -1.8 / 88.5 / 93.8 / 90.8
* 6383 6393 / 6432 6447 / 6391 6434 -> 3.5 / 96.6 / 107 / 101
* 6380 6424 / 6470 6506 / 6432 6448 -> -1.8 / 91.9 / 100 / 95.6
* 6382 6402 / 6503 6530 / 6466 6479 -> -1.0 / 95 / 95.7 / 95.4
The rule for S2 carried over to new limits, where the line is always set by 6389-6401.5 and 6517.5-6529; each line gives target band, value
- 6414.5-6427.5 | 0.02 mag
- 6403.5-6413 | 0.09 mag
